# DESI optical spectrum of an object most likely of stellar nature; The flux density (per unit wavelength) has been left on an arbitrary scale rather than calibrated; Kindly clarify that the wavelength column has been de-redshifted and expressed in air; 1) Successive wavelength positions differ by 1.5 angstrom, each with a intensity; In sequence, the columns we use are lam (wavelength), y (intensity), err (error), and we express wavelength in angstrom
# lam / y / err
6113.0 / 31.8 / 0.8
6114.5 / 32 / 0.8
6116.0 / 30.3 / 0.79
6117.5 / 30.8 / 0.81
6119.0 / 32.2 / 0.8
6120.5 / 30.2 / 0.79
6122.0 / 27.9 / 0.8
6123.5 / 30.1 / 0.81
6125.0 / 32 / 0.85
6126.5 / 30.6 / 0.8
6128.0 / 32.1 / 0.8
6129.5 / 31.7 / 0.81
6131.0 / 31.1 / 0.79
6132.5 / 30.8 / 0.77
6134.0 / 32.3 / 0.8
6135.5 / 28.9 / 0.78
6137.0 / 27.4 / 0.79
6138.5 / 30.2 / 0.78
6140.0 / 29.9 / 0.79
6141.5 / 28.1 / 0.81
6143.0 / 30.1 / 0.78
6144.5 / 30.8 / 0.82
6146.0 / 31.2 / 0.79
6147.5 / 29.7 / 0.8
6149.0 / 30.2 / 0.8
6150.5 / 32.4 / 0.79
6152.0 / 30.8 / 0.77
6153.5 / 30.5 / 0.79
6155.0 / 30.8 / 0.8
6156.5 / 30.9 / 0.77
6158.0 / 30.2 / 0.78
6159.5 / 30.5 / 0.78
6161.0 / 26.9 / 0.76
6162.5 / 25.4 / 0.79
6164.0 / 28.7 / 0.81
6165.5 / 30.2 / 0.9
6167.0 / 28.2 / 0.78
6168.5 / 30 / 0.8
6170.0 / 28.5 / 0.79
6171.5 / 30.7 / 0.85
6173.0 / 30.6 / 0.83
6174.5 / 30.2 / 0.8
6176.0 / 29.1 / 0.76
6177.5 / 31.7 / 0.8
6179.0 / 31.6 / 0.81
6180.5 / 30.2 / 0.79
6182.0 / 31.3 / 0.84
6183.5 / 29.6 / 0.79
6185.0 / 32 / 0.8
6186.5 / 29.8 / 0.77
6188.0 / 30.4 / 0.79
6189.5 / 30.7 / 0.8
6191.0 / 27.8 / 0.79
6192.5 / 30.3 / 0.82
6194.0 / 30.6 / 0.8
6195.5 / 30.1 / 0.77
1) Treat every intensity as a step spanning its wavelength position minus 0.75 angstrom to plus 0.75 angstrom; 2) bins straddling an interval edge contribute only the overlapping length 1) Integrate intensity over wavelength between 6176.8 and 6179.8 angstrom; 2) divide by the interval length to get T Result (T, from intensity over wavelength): 31.6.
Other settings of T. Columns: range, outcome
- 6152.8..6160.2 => 30.6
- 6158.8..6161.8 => 28.6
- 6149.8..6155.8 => 31.1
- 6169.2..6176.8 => 29.8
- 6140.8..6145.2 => 29.7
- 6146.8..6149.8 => 30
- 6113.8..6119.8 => 31.3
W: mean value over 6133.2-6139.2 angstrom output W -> 29.7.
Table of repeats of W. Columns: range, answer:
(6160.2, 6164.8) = 27.1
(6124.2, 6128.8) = 31.6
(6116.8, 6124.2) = 30.2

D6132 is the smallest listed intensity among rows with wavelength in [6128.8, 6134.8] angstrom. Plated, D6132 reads 30.8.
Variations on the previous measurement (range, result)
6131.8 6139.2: 27.4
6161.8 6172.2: 25.4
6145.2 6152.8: 29.7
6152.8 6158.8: 30.2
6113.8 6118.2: 30.3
